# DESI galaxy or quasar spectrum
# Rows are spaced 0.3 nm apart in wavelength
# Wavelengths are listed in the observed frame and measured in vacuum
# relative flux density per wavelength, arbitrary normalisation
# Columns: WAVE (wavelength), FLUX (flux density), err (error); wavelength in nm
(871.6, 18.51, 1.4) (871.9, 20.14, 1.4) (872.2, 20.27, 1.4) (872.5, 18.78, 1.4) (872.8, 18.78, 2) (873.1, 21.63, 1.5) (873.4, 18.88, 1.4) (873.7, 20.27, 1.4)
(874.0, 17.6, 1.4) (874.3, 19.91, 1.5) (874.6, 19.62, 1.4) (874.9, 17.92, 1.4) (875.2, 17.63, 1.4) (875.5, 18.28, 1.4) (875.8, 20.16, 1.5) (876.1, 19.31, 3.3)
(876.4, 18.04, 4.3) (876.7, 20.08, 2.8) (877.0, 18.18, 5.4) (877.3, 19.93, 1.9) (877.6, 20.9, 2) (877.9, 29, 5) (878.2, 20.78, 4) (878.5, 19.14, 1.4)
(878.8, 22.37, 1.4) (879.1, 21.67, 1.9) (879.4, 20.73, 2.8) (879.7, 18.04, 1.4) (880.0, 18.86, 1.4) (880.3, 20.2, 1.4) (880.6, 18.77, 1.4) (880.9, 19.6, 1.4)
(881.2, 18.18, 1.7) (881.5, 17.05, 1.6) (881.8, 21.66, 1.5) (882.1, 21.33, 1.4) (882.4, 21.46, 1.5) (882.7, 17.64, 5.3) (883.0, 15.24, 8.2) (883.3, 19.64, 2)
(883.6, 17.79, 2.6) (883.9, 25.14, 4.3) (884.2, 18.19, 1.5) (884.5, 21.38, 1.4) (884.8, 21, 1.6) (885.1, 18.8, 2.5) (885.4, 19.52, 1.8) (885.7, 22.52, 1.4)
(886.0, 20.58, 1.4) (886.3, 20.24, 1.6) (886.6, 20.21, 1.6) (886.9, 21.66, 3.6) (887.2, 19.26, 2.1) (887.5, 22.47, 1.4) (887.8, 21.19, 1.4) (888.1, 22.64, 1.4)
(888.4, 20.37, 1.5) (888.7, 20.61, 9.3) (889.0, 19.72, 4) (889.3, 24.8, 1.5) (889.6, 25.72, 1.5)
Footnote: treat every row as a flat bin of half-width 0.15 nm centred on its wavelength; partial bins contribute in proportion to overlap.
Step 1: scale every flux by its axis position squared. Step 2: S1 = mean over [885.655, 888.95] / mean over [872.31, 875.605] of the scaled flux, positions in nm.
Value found 1.14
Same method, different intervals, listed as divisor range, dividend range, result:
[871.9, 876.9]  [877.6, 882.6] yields 1.08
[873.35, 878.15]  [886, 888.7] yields 1.09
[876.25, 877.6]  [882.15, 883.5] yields 0.98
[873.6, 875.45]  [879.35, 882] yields 1.04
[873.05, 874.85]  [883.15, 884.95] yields 1.08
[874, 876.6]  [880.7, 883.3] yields 1.03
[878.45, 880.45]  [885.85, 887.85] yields 1.05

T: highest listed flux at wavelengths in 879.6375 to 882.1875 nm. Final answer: 21.66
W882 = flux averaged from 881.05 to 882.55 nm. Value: 19.9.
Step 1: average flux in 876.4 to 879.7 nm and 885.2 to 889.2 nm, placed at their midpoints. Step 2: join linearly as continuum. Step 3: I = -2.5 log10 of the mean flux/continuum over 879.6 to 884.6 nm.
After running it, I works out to 0.082 mag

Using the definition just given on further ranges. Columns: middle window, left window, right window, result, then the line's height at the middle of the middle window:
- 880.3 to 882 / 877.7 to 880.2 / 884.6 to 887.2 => 0.098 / 21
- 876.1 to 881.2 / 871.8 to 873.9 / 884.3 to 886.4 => -0.010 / 20.1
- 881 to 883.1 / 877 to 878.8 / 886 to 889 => 0.123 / 21.3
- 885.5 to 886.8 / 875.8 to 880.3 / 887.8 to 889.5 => 0.028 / 21.4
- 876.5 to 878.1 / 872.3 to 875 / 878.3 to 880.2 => -0.085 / 19.9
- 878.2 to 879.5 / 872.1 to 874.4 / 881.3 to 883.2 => -0.094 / 19.2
